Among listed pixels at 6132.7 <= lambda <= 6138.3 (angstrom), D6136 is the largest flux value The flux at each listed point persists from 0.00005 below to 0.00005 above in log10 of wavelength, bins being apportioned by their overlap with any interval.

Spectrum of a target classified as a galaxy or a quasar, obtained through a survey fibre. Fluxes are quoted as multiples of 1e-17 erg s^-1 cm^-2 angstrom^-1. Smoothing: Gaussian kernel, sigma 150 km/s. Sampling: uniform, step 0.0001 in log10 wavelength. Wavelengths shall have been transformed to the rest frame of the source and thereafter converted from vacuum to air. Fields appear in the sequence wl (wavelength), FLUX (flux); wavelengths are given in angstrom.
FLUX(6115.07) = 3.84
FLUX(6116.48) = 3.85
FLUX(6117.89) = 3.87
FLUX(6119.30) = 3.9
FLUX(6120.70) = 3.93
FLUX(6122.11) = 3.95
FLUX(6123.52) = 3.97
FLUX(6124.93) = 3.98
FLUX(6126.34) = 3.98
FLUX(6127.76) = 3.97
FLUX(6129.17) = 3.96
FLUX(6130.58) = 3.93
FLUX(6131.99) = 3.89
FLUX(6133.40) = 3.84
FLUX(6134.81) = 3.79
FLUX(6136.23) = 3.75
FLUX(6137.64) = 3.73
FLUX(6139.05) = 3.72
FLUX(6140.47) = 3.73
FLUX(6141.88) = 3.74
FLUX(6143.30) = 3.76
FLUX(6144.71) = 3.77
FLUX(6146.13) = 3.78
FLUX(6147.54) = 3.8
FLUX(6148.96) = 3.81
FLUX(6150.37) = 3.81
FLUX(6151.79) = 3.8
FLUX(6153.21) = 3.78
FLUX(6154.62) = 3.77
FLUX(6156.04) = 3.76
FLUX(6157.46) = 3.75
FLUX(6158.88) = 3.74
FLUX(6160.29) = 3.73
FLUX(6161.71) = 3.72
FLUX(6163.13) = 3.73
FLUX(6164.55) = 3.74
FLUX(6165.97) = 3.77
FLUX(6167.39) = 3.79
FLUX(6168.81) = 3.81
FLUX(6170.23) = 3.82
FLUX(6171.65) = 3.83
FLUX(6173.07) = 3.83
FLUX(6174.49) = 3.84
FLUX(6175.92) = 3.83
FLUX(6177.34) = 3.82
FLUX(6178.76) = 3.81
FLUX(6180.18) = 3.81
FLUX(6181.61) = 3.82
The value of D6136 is 3.84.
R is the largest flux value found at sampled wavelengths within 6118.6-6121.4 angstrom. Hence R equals 3.93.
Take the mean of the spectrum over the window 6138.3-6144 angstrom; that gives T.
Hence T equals 3.73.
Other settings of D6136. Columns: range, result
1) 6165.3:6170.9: 3.82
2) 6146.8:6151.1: 3.81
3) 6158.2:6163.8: 3.74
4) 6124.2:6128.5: 3.98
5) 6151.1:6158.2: 3.8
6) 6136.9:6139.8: 3.73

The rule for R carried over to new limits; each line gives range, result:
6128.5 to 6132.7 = 3.96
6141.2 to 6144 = 3.76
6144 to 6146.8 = 3.78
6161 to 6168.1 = 3.79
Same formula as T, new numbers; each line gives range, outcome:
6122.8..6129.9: 3.97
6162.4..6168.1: 3.76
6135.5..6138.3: 3.73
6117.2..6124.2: 3.93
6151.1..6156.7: 3.78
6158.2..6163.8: 3.73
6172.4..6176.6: 3.83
